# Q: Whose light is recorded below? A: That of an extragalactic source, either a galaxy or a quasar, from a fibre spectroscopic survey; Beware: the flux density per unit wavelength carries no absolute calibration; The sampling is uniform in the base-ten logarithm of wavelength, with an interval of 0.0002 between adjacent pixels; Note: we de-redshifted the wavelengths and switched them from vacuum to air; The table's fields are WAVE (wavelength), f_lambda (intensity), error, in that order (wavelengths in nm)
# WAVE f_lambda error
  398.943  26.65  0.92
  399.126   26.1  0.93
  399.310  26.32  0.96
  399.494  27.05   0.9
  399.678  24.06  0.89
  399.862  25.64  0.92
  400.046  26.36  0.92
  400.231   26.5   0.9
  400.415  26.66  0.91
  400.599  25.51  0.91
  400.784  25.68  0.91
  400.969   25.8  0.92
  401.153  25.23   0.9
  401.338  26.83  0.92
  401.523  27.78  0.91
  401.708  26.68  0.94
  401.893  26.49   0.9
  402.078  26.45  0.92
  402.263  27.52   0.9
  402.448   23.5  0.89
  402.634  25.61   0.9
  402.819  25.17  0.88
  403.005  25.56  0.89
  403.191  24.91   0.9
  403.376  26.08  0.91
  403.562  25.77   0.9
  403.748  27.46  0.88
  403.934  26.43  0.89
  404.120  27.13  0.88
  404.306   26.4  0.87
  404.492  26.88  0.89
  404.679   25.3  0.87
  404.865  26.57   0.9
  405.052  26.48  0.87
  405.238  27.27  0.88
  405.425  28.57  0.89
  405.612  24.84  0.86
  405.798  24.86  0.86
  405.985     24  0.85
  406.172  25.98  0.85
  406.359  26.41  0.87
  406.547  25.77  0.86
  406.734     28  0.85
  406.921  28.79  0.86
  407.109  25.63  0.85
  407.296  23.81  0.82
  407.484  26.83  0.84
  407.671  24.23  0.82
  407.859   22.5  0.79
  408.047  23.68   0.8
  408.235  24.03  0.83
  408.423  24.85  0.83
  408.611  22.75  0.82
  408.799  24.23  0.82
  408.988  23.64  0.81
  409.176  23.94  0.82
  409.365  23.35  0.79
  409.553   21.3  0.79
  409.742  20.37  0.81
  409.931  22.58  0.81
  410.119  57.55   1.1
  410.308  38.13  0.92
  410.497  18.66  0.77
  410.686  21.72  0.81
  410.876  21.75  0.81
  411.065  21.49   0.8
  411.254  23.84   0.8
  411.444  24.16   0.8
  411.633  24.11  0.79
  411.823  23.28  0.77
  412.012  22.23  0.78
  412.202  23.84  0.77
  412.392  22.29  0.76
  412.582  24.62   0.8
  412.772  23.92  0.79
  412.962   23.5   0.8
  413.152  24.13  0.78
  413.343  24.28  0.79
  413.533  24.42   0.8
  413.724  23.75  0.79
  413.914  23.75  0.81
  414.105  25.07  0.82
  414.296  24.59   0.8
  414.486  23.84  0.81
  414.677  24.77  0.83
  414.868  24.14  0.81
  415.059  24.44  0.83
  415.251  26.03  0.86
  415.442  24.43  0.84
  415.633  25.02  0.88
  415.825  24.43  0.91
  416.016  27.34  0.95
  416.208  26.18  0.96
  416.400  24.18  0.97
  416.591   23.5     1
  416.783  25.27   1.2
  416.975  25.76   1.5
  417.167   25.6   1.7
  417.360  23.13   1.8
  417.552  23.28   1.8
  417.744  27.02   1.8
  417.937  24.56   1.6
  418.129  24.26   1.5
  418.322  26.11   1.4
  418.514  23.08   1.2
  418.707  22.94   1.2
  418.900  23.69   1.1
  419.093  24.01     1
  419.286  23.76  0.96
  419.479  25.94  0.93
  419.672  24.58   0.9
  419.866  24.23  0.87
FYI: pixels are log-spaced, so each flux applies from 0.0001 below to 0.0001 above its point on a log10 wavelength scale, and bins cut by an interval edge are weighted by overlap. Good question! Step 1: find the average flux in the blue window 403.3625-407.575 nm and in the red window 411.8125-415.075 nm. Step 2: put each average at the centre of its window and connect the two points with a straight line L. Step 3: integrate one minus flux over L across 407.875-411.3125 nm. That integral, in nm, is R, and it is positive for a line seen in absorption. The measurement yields -0.04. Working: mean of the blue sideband 26.3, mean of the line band 25.4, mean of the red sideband 23.9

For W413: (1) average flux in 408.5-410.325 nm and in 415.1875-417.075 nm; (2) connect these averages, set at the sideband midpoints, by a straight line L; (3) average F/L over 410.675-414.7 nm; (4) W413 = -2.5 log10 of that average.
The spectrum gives 0.12 mag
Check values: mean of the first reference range 27.3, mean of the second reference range 25.2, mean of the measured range 23.6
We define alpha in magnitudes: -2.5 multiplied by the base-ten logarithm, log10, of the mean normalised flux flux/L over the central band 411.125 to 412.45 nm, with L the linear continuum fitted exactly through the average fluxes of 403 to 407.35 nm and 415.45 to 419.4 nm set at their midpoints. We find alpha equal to 0.09 mag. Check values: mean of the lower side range 26.2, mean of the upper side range 24.7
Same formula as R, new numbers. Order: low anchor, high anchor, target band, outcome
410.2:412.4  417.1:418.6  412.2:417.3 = -0.04 nm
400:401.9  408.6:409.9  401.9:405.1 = -0.11 nm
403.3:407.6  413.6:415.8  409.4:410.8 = -0.16 nm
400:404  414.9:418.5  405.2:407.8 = -0.03 nm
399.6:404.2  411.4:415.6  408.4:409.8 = 0.10 nm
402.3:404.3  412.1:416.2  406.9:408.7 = 0.05 nm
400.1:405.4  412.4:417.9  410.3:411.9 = 0.11 nm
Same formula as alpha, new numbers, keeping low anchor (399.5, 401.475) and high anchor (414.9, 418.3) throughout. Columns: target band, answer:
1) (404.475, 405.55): -0.046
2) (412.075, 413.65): 0.060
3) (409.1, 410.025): 0.141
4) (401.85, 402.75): -0.003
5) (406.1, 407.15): -0.052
